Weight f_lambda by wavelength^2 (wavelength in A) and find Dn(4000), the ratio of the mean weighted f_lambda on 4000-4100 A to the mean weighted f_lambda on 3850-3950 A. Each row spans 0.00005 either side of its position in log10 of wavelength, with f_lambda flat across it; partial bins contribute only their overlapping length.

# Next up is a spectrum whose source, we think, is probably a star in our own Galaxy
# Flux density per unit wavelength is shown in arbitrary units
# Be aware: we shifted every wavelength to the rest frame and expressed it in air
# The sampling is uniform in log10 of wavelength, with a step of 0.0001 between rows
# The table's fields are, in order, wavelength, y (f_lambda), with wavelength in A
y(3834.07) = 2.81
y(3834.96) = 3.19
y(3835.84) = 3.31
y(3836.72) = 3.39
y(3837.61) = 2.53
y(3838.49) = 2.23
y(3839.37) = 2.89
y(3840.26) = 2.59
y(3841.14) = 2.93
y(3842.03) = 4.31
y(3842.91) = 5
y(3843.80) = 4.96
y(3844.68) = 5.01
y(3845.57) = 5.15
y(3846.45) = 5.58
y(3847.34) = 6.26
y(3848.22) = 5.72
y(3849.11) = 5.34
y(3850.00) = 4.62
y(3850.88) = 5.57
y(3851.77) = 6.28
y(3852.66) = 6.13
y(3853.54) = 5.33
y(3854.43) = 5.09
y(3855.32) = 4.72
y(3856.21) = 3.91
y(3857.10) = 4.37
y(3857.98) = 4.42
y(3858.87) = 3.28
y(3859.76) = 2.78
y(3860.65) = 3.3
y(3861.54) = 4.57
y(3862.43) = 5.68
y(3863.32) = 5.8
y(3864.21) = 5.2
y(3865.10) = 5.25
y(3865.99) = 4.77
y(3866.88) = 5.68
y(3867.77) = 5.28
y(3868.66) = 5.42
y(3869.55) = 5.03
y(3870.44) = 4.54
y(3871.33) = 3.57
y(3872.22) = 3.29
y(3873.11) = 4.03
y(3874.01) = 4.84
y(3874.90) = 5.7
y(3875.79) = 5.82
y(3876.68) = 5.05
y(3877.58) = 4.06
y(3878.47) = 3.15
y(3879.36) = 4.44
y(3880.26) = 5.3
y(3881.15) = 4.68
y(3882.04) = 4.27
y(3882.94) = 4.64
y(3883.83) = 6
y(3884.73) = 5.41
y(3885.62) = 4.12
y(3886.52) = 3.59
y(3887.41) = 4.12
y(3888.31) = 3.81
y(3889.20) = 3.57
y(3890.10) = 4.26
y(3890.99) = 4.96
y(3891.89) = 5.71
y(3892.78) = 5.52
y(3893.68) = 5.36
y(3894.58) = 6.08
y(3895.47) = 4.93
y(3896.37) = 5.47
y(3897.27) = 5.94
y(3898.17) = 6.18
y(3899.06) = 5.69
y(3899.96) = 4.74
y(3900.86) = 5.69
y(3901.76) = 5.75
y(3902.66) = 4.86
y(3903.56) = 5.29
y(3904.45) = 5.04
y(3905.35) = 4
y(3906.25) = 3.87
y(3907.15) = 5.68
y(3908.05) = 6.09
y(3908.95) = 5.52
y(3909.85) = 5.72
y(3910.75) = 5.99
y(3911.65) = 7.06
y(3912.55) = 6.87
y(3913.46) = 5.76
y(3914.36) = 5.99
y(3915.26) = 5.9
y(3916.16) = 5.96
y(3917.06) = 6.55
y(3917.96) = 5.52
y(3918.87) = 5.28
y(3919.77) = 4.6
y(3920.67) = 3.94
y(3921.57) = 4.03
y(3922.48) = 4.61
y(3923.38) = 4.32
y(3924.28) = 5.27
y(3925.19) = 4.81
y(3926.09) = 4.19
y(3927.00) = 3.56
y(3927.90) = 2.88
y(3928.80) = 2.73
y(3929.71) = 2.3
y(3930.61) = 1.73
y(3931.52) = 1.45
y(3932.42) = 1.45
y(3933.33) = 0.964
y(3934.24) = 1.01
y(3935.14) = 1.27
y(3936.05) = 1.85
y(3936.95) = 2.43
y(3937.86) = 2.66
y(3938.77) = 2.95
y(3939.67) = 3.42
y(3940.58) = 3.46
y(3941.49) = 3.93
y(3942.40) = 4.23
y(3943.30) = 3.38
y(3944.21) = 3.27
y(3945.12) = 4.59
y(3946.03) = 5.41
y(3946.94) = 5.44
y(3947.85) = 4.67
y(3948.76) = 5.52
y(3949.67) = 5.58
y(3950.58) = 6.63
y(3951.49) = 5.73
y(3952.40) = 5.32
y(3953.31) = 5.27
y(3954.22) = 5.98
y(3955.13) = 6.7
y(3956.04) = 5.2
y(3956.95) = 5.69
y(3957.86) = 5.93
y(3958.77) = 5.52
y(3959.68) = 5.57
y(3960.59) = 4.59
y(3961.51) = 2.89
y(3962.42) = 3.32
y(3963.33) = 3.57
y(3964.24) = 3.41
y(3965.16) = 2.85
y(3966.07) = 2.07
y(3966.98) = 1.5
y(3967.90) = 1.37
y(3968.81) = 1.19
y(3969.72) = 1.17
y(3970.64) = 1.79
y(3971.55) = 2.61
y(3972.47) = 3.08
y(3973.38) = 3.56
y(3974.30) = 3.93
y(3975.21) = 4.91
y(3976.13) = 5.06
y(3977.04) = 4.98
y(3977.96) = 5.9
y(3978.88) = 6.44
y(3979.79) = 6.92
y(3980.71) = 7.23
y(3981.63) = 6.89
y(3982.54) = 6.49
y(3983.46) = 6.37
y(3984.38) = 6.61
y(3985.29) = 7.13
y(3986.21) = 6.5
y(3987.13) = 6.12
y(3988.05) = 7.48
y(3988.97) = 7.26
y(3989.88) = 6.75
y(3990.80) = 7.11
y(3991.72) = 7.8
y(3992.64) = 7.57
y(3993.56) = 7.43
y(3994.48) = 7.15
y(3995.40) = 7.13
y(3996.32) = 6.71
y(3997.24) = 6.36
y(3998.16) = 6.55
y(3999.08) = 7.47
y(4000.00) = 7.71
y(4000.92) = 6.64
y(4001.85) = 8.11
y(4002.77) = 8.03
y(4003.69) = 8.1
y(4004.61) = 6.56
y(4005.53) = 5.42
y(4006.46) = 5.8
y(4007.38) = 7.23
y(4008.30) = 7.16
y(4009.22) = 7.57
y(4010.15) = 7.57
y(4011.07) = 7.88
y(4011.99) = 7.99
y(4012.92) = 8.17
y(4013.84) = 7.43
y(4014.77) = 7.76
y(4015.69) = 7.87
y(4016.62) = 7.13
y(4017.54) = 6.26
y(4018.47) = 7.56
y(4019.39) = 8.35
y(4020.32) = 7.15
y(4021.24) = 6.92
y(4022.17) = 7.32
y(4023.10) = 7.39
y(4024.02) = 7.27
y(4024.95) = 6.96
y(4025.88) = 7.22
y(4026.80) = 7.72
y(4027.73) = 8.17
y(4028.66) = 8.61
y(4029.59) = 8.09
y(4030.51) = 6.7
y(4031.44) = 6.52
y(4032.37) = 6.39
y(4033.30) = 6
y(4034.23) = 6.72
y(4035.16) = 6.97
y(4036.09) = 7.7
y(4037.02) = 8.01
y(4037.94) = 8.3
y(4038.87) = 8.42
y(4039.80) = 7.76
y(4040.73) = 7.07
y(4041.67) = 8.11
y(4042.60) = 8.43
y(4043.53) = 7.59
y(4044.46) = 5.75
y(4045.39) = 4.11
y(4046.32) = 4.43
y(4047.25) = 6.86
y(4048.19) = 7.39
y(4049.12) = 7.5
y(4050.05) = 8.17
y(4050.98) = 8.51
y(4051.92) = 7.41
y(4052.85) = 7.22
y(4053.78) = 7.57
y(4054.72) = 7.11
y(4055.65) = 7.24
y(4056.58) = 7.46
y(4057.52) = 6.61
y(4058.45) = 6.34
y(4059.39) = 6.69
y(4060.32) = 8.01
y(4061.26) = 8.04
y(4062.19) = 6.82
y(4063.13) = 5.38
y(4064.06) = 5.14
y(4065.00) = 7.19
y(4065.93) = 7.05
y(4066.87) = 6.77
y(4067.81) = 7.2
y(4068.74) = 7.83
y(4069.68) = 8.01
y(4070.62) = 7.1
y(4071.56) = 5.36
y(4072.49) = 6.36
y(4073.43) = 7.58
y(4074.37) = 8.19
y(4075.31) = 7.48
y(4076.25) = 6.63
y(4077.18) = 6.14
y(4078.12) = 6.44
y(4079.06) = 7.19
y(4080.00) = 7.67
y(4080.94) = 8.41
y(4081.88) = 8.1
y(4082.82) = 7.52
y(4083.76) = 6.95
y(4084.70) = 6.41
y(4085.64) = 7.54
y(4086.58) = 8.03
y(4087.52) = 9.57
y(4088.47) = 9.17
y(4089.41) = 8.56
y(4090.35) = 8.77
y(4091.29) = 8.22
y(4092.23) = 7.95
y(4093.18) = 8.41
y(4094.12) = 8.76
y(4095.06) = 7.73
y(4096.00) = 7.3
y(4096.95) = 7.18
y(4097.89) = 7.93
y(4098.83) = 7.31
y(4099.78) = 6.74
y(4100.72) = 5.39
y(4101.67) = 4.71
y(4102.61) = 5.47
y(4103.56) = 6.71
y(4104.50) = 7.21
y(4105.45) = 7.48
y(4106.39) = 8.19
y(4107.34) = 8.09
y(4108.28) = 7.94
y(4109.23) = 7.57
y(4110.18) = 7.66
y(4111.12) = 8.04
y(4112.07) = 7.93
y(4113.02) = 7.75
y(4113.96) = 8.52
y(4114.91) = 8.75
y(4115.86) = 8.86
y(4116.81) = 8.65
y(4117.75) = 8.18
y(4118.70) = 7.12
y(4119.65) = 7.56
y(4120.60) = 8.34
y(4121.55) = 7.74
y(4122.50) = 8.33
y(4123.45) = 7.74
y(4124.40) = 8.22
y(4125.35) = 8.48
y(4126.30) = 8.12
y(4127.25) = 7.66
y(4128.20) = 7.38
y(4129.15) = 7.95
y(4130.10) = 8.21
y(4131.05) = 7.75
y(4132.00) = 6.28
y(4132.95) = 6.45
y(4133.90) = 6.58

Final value 1.7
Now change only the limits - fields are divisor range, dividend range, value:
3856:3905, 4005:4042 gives 1.65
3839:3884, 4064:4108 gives 1.74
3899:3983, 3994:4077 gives 1.72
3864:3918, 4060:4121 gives 1.61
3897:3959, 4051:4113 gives 1.73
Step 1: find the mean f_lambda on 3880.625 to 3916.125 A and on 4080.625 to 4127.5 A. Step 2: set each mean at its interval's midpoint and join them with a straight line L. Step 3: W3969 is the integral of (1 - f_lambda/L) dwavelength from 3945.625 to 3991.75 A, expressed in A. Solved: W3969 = 8.3 A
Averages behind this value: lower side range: 5.24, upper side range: 7.78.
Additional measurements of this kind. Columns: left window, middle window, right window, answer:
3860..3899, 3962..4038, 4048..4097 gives 2.3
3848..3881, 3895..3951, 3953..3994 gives 5.5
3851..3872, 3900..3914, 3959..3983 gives -3.4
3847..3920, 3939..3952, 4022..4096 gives 2.8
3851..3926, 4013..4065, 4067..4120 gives -2.5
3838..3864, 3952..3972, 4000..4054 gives 7.9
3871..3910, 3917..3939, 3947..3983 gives 7.0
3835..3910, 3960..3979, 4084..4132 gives 8.5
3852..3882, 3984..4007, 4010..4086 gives -1.9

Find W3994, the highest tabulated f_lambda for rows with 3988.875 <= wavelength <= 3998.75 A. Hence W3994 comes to 7.8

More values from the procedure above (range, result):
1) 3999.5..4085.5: 8.61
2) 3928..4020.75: 8.35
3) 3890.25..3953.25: 7.06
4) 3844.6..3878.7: 6.28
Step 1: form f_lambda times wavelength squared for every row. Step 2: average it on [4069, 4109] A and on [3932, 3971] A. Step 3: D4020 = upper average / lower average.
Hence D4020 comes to 2.12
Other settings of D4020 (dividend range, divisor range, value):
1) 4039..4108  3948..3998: 1.45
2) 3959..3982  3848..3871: 0.84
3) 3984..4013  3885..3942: 1.69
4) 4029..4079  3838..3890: 1.68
